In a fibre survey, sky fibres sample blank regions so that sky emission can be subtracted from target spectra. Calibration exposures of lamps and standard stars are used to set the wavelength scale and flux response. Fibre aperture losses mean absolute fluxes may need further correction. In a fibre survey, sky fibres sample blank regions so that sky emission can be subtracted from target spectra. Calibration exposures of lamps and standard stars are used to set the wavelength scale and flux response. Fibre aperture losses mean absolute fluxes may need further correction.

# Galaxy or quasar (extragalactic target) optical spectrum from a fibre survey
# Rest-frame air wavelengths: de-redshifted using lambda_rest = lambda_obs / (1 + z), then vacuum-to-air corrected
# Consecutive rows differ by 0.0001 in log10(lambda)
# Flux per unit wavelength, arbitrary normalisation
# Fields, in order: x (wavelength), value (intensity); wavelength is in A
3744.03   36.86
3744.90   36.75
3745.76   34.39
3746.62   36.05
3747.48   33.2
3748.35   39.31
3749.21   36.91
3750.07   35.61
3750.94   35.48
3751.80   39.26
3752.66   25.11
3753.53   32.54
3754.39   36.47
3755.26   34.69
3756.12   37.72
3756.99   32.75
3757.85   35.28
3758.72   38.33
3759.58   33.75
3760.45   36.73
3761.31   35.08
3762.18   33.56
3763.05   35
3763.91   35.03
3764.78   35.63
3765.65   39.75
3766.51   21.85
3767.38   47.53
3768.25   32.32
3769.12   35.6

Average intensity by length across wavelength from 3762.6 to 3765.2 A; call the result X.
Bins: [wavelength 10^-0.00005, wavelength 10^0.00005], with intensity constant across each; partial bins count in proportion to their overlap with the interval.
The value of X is 35.2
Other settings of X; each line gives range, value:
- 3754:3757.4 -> 35.4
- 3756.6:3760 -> 35.1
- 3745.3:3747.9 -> 34.7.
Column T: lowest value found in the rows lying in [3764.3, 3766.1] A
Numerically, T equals 35.63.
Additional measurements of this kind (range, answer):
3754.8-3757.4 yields 32.75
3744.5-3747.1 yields 34.39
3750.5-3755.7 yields 25.11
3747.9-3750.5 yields 35.61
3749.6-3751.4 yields 35.48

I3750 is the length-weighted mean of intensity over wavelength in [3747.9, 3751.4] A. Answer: 36.8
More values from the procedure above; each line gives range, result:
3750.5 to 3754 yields 33.1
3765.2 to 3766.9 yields 31.1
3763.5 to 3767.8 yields 35.9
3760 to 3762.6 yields 35.1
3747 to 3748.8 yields 36.2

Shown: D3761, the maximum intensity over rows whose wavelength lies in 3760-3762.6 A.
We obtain 36.73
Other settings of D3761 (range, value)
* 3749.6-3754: 39.26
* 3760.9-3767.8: 47.53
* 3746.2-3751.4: 39.31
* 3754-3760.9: 38.33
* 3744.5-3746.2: 36.75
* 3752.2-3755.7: 36.47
